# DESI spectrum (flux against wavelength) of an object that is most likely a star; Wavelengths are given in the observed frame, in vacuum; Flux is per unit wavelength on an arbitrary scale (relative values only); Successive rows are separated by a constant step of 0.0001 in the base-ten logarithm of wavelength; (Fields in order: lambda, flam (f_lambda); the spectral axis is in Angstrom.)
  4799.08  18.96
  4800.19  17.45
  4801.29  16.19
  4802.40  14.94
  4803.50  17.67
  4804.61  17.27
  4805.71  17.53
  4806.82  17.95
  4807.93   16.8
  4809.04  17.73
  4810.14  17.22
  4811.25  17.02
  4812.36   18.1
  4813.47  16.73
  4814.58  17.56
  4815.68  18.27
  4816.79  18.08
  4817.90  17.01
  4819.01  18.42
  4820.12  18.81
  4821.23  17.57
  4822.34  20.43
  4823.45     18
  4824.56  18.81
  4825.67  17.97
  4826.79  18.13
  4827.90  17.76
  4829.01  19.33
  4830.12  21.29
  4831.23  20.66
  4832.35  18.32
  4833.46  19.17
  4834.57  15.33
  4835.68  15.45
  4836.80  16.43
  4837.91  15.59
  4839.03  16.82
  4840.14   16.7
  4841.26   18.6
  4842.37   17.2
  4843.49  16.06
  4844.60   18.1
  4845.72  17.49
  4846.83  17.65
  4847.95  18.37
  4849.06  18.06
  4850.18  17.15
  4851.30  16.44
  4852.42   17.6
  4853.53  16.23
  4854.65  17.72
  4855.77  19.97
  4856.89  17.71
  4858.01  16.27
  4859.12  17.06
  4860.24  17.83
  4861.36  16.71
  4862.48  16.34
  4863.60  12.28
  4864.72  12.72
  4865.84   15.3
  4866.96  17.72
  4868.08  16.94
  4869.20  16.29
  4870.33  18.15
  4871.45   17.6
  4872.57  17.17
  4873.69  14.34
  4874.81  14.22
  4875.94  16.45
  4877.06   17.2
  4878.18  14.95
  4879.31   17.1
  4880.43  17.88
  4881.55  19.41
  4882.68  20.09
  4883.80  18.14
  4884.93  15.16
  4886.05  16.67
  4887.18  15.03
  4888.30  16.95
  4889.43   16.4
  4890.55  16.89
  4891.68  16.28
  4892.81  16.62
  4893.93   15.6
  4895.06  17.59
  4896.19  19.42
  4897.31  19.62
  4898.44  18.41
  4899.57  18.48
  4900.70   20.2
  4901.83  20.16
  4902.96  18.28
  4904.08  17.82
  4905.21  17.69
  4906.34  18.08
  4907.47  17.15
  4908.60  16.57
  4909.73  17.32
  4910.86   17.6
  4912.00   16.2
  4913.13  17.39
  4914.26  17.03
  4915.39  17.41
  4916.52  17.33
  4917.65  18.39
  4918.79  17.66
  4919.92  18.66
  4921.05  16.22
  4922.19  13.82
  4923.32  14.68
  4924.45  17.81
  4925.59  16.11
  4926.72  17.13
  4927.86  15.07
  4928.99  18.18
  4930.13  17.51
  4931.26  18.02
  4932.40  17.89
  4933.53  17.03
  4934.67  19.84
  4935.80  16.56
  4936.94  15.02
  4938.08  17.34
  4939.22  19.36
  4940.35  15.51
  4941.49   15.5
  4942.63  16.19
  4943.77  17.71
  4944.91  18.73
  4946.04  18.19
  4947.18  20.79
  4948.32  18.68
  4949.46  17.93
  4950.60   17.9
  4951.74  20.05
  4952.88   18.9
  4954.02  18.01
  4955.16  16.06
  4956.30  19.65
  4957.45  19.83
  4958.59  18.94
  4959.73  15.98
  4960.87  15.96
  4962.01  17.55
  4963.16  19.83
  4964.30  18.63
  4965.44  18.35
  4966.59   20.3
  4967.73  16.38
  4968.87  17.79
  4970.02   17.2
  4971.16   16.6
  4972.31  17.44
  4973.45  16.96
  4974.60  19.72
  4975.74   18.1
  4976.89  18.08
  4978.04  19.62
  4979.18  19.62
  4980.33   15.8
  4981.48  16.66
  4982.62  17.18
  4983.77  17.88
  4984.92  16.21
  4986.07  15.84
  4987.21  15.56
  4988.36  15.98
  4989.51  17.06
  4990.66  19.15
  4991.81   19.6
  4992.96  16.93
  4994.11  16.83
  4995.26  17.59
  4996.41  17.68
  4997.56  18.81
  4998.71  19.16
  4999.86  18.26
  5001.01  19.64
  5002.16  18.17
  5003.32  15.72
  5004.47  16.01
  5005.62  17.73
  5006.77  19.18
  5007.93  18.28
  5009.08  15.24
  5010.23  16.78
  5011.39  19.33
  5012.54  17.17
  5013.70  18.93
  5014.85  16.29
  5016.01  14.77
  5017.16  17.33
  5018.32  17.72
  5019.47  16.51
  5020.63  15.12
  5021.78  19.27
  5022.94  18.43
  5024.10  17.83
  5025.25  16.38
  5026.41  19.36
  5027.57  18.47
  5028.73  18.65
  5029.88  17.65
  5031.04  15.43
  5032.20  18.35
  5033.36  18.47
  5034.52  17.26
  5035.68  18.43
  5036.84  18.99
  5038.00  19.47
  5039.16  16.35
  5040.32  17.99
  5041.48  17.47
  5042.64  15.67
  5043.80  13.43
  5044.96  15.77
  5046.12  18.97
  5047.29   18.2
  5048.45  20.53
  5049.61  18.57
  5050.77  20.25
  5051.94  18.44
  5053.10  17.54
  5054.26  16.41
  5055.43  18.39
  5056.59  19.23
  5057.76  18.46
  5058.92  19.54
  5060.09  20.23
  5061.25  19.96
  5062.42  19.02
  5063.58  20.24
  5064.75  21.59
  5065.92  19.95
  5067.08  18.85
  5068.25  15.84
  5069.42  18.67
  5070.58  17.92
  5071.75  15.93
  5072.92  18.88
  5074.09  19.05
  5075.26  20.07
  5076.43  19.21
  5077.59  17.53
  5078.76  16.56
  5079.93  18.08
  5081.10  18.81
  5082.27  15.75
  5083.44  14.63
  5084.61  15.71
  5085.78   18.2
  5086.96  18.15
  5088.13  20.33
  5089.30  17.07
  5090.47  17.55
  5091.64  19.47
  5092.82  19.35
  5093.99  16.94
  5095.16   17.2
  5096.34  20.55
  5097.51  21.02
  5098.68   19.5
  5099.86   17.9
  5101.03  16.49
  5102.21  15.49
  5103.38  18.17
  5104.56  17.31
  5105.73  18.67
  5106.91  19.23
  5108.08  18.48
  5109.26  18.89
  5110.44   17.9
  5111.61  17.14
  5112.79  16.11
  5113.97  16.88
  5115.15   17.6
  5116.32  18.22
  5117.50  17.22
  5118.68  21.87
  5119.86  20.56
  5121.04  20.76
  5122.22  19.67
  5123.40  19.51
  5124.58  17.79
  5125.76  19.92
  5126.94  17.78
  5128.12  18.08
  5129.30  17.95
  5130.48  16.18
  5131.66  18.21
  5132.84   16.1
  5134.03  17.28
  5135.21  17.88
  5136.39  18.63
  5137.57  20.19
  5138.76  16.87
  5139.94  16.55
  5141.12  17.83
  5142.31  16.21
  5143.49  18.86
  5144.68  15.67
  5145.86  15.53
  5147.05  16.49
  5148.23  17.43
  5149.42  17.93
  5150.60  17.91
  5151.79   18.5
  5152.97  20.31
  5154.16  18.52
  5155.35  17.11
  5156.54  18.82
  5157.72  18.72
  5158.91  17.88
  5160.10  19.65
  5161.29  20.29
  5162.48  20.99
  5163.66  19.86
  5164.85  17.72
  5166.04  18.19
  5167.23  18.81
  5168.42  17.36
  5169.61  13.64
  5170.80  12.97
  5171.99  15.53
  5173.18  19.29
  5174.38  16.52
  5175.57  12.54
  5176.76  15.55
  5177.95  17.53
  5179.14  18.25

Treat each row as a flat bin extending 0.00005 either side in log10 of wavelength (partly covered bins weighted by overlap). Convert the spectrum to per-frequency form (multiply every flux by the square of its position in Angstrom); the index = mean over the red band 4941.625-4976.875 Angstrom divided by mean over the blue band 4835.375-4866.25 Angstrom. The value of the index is 1.13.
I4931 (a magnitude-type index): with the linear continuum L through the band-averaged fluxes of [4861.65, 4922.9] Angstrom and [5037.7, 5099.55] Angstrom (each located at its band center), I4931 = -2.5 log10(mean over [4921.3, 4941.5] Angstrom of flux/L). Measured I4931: 0.03 mag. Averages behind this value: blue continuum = 17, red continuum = 18.3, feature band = 16.8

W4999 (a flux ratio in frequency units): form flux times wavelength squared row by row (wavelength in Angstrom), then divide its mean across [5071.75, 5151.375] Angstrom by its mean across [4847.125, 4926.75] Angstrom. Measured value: 1.15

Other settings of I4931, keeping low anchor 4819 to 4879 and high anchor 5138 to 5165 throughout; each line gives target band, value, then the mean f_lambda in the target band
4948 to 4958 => -0.06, 18.5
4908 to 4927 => 0.03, 16.9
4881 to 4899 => 0.00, 17.4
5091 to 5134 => -0.02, 18.3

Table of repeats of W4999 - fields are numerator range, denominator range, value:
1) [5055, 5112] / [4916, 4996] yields 1.10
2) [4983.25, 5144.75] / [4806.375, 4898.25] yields 1.13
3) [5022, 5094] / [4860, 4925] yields 1.14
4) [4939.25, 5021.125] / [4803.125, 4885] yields 1.08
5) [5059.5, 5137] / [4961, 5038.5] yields 1.07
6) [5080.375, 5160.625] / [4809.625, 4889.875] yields 1.16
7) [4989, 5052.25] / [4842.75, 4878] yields 1.13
